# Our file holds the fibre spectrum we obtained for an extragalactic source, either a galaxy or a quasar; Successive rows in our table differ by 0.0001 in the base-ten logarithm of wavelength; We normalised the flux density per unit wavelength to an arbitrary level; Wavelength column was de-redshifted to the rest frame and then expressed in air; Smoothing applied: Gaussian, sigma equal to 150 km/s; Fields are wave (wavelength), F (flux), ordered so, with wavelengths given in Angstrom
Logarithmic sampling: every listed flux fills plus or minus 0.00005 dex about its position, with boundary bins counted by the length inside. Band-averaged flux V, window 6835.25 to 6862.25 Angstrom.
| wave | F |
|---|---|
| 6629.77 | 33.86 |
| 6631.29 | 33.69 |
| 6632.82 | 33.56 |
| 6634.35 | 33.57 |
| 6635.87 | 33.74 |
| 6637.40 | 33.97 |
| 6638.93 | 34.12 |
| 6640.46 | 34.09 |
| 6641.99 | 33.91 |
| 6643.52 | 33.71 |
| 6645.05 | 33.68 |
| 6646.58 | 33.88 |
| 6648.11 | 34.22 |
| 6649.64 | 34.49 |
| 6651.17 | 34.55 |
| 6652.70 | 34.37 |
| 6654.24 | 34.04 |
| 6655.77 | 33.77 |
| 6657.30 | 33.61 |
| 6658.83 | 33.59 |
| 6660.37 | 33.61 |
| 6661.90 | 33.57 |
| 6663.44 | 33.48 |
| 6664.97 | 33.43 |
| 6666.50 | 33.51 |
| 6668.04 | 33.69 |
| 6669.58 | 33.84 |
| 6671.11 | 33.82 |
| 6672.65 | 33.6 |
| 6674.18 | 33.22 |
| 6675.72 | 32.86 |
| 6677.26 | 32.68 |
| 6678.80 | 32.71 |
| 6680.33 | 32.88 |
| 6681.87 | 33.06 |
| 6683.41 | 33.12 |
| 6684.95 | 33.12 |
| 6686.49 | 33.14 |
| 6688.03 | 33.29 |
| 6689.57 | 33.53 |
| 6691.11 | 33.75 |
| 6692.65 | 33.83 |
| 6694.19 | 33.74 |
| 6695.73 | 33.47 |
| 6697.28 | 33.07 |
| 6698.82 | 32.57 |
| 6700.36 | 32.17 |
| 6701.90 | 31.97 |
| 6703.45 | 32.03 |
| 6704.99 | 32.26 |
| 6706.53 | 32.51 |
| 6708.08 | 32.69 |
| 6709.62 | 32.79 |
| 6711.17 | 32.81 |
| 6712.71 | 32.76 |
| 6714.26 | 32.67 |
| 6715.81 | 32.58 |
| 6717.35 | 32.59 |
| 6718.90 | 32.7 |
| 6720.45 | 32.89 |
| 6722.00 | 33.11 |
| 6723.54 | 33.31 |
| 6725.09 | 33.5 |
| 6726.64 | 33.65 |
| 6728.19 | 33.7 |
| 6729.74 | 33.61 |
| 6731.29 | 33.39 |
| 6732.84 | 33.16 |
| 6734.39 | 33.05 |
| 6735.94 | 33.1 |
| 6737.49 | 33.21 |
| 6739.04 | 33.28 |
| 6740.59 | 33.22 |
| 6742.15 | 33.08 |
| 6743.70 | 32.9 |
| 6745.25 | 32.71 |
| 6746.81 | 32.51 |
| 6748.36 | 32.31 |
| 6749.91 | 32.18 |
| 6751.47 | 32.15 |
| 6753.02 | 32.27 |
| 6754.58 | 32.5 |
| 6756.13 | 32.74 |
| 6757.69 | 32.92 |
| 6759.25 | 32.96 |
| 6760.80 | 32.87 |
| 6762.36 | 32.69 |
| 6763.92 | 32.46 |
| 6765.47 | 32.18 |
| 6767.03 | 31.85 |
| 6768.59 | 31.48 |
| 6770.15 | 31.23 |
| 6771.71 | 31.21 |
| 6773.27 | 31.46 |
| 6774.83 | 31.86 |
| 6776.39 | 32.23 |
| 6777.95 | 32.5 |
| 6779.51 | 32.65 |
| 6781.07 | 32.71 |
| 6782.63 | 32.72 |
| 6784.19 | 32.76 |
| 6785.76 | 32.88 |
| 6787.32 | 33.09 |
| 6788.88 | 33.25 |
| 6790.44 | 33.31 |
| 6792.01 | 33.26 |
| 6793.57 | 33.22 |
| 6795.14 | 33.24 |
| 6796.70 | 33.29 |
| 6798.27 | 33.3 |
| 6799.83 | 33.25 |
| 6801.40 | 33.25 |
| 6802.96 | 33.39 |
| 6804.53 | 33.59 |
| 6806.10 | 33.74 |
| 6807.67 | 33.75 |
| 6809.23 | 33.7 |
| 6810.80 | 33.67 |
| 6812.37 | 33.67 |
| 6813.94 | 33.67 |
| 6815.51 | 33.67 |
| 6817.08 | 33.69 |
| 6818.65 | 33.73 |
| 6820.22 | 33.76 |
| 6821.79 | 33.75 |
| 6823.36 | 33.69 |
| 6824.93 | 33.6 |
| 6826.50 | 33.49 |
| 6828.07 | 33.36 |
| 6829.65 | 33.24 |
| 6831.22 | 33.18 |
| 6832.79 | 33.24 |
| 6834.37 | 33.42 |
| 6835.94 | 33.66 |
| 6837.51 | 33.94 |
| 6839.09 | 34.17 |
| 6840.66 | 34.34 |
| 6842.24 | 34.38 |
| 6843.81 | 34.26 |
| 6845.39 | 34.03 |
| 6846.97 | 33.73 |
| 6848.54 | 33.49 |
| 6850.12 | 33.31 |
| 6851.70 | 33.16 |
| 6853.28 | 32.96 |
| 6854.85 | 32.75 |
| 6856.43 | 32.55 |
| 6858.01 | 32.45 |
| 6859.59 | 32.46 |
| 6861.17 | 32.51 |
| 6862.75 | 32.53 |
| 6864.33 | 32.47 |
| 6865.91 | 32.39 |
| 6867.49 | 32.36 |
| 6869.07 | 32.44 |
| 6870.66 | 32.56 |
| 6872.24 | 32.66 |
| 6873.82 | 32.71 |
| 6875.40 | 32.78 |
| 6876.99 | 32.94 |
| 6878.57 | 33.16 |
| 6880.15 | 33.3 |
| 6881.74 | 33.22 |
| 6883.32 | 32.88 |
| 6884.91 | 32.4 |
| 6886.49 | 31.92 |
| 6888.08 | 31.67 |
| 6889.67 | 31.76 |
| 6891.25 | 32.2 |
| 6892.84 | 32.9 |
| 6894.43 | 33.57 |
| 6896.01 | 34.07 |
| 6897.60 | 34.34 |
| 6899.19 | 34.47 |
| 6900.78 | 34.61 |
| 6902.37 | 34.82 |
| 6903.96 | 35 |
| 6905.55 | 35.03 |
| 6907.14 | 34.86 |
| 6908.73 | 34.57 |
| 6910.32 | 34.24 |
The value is 33.4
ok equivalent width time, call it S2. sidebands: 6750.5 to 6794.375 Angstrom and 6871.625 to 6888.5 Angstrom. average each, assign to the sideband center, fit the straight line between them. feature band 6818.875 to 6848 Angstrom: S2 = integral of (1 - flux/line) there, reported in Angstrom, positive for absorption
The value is -1.0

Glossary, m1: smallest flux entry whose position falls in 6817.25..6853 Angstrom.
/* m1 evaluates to 33.16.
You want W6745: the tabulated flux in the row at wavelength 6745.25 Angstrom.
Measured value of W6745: 32.71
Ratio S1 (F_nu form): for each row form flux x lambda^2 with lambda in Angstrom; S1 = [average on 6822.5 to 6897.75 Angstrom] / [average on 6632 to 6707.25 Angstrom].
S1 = 1.05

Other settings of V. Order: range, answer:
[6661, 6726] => 33.1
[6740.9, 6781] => 32.3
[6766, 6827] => 33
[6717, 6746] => 33.2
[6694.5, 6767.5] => 32.8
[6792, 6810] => 33.4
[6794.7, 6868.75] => 33.4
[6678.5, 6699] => 33.3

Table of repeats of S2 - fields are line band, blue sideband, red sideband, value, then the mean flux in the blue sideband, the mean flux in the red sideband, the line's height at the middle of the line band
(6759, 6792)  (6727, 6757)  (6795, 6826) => 0.8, 32.9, 33.6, 33.2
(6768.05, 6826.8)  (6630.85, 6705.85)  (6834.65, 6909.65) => 0.5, 33.5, 33.3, 33.4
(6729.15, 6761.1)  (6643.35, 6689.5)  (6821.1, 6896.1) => 0.5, 33.5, 33.1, 33.4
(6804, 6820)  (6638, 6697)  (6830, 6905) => -0.2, 33.6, 33.2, 33.3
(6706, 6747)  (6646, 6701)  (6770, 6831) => 0.4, 33.5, 33.1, 33.3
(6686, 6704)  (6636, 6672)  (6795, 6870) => 0.4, 33.9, 33.4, 33.7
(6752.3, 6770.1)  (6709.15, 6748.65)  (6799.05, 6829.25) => 0.5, 33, 33.6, 33.2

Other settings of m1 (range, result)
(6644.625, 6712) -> 31.97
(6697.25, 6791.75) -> 31.21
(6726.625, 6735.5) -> 33.05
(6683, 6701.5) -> 32.17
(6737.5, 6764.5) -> 32.15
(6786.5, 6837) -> 33.09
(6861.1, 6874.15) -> 32.36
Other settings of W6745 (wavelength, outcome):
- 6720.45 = 32.89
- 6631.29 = 33.69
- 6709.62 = 32.79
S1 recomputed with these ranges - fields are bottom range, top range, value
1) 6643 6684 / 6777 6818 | 1.03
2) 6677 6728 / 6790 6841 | 1.05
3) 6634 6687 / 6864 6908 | 1.06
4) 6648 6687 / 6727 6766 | 1.00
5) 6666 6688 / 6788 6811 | 1.04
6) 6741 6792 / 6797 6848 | 1.05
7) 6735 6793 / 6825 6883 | 1.05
